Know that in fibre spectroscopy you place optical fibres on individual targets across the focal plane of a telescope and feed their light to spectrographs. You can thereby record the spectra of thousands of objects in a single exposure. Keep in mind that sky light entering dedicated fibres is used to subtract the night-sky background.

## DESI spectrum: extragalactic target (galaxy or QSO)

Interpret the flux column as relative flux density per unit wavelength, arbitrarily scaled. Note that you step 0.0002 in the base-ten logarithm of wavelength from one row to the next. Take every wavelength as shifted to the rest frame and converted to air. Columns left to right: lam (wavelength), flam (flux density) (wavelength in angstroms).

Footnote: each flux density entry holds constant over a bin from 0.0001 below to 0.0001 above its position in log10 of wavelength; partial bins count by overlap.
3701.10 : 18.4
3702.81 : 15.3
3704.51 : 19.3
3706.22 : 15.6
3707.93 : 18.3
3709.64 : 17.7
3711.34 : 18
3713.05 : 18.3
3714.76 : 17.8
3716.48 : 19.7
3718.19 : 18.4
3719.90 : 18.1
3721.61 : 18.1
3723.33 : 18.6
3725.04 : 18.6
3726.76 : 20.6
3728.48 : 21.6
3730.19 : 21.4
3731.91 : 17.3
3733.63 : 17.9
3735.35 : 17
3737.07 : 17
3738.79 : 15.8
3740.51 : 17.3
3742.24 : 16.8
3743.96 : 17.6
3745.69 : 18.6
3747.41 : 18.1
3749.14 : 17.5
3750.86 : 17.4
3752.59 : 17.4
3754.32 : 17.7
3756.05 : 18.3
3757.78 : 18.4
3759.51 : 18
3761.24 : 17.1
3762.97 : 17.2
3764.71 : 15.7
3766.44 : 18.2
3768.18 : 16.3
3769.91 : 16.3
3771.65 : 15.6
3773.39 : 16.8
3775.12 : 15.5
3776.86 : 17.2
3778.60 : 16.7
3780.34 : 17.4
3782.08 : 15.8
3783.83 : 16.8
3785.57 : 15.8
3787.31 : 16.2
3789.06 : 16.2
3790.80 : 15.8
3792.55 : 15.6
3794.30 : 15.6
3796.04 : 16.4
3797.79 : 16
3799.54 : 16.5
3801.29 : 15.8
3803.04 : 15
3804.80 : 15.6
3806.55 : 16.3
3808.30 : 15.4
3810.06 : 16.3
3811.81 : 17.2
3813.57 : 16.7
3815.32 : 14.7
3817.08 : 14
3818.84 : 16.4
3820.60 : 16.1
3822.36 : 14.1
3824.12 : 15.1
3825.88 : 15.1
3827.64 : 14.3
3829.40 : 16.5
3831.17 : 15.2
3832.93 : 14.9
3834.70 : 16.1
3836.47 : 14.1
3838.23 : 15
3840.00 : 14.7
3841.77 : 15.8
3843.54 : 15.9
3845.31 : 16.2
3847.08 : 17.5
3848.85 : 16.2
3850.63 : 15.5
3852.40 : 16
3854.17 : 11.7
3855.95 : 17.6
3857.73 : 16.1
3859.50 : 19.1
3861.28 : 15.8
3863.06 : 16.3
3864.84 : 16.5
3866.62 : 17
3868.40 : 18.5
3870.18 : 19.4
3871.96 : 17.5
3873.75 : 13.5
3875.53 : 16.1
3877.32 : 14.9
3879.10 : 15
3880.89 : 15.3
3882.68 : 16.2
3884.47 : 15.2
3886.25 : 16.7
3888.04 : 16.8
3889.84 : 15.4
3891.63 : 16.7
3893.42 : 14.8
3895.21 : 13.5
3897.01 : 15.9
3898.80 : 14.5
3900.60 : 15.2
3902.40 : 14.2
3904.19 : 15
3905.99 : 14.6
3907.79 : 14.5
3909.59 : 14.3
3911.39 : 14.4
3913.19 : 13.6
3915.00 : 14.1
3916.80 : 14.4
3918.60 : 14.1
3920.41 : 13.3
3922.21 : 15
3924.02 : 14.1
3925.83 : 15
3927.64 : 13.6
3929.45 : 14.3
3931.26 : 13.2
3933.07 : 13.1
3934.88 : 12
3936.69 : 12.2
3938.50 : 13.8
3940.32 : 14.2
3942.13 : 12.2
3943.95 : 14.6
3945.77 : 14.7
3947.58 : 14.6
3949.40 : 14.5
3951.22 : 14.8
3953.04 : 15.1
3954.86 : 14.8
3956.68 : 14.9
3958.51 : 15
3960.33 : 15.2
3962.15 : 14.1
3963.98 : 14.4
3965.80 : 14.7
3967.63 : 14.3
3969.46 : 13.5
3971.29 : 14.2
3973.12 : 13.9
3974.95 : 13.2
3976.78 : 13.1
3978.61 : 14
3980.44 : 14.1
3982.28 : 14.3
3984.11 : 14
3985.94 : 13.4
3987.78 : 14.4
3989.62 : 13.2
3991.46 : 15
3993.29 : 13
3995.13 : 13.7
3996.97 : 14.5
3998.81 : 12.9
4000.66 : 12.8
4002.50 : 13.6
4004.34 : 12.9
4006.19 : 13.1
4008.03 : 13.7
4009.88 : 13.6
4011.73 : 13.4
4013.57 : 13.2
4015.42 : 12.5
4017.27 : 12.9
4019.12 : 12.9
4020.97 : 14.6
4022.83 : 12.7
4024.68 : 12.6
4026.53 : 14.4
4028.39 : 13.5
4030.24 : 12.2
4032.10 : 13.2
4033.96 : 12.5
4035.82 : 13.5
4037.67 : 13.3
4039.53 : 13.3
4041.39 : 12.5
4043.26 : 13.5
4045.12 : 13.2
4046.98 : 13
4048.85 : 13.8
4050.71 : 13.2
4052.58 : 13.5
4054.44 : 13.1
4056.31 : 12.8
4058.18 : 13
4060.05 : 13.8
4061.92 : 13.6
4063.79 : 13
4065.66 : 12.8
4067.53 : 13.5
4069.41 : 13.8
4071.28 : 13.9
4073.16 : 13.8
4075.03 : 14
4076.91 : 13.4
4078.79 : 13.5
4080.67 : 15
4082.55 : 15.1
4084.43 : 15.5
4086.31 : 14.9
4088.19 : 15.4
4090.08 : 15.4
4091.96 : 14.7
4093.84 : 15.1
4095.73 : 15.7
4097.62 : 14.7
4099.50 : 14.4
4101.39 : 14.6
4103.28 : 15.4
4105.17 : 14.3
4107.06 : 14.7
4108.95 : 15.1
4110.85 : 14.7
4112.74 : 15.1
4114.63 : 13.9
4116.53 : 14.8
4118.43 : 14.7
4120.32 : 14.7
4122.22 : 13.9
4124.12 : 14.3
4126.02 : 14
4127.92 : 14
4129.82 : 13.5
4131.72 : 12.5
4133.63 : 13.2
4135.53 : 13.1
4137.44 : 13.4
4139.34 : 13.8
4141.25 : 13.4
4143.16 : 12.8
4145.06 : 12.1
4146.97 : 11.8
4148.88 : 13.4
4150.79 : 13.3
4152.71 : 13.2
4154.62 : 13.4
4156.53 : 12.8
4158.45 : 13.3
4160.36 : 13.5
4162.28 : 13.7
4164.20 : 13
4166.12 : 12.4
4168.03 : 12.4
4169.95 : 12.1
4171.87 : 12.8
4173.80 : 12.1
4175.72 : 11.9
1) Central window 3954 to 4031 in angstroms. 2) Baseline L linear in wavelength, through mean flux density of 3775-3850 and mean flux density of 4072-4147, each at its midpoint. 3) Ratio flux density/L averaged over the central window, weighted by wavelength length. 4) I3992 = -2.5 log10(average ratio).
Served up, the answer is 0.09 mag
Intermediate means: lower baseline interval 15.8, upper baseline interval 14.2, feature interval 13.7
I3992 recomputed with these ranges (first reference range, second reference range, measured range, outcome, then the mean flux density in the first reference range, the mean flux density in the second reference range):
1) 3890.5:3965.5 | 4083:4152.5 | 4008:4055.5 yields 0.08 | 14.3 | 14.2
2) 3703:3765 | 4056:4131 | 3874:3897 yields 0.06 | 18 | 14.3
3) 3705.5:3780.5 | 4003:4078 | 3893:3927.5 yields 0.06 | 17.7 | 13.3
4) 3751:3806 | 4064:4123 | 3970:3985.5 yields 0.11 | 16.6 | 14.5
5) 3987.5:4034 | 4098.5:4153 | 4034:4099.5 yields -0.02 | 13.3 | 13.9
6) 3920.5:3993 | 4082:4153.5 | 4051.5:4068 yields 0.07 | 14.1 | 14.2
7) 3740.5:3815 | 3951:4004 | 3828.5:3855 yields 0.03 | 16.7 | 14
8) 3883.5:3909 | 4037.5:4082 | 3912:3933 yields 0.07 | 15.2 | 13.4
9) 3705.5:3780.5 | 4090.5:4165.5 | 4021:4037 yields 0.13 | 17.7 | 13.9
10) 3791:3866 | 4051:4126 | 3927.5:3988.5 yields 0.07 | 15.7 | 14.3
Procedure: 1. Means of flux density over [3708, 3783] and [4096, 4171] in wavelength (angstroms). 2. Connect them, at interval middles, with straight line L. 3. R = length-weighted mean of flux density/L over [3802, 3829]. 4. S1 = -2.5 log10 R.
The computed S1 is 0.10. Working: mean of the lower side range 17.7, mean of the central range 15.5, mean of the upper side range 13.7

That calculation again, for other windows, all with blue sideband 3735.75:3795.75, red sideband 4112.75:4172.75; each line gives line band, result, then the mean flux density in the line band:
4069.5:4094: -0.05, 14.6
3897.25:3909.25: 0.06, 14.7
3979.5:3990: 0.07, 13.9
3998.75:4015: 0.11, 13.2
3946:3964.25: 0.03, 14.8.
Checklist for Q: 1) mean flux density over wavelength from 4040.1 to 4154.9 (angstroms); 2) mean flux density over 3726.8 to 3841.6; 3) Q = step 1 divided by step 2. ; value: 0.84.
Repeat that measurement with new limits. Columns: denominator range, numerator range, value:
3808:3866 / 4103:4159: 0.87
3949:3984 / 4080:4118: 1.04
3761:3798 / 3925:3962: 0.86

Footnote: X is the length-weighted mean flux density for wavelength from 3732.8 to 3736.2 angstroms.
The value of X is 17.4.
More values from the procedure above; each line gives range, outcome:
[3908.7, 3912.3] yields 14.4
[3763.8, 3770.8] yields 16.6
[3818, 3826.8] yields 15.4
